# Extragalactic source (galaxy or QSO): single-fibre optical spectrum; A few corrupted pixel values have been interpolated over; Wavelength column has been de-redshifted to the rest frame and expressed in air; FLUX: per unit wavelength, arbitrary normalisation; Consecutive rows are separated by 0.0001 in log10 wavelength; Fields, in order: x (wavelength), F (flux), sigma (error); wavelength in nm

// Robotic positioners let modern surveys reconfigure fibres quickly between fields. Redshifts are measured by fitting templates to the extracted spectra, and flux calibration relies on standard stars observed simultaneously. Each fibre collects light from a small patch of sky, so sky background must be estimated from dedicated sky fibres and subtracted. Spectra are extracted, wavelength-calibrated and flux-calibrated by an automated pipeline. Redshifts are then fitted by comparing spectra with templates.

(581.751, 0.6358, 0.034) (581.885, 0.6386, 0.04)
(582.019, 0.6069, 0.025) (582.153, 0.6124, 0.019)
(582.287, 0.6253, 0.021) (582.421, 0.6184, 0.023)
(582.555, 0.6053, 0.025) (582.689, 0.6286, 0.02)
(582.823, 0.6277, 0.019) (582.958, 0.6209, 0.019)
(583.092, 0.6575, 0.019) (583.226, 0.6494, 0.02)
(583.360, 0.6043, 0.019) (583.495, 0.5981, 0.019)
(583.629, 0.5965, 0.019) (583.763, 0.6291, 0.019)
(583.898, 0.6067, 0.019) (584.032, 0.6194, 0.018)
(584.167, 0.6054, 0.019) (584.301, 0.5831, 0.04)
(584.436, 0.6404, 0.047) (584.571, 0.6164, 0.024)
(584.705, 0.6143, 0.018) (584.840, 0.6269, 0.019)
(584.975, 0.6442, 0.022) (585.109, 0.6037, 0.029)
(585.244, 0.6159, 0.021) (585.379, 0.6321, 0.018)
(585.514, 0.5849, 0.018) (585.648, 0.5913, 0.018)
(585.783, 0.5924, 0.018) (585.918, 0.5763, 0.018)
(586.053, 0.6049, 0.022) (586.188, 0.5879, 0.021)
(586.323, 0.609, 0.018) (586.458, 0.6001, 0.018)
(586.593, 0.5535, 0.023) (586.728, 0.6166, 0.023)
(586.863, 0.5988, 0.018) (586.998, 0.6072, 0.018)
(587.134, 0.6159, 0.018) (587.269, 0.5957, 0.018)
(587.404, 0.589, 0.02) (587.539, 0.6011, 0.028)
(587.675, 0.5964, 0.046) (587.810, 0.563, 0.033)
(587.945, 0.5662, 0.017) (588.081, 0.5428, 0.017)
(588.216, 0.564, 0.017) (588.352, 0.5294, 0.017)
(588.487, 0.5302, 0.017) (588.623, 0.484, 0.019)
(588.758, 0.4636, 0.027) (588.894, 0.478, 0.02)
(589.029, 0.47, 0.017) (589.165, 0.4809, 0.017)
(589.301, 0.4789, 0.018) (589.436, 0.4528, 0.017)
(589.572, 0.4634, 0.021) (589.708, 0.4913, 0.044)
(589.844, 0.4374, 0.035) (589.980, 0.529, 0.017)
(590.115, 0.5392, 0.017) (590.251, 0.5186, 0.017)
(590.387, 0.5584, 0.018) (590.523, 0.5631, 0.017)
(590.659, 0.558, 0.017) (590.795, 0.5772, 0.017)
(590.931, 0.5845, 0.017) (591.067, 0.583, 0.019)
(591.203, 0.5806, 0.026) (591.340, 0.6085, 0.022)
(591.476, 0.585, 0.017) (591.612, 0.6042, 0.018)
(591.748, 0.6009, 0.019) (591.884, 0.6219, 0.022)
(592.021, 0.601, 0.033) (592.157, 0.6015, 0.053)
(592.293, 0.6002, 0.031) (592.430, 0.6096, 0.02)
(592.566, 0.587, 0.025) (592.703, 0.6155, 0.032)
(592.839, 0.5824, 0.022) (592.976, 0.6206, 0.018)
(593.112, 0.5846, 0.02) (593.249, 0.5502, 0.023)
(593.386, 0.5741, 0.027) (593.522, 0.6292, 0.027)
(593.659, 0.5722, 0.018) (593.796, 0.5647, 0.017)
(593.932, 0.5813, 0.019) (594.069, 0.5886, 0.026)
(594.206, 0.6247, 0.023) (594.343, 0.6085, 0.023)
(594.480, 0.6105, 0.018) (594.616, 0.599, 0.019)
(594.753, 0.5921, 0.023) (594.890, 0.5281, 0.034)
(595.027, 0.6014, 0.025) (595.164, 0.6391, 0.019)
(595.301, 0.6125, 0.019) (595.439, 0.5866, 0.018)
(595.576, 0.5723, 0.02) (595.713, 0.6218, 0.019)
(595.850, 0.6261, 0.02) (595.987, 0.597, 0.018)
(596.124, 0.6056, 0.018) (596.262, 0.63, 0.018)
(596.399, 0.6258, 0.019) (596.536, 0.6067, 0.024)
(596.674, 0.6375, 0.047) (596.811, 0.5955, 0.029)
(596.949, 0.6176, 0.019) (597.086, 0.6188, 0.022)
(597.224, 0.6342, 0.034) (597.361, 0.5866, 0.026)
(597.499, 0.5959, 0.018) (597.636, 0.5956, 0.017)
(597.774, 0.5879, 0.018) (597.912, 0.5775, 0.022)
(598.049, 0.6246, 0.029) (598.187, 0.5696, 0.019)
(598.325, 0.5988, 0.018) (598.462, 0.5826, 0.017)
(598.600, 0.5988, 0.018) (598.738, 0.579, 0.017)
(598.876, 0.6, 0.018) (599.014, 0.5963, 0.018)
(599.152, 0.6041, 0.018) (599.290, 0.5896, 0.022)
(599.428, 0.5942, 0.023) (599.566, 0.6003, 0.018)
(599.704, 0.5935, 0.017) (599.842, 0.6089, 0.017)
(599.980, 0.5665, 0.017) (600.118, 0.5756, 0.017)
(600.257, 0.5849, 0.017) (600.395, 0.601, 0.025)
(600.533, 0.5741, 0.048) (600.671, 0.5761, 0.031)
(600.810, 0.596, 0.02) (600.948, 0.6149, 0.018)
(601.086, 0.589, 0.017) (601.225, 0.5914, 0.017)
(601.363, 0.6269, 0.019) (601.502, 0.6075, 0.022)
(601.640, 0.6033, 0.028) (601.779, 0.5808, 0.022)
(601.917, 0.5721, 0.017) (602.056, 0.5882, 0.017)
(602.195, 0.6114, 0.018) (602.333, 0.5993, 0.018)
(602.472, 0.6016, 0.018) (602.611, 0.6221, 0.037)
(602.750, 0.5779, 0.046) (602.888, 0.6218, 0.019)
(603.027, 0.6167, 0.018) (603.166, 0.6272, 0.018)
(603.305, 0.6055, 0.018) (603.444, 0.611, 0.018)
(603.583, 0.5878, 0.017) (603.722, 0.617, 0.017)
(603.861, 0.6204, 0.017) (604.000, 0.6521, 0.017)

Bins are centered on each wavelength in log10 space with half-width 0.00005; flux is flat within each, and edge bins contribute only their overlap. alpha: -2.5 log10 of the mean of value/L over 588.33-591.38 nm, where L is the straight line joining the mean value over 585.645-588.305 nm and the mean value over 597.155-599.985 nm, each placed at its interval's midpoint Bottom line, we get 0.139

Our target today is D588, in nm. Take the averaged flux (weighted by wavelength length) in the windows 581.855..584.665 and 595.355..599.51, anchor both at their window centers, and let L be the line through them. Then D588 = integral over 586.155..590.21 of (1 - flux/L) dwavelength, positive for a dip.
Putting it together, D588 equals 0.48 nm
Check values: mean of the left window 0.618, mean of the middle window 0.541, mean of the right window 0.602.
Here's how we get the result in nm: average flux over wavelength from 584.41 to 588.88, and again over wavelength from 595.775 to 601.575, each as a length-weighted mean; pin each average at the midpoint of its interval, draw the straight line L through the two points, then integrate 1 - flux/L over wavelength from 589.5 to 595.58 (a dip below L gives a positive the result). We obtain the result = 0.137 nm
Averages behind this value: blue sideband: 0.585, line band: 0.579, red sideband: 0.6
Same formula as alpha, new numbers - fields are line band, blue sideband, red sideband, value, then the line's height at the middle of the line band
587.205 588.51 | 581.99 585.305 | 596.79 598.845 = 0.08 mag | 0.612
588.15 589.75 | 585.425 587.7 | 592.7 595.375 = 0.21 mag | 0.595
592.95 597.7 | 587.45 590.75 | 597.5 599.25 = -0.06 mag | 0.569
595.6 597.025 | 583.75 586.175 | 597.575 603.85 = -0.03 mag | 0.6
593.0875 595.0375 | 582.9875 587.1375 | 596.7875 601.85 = 0.02 mag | 0.601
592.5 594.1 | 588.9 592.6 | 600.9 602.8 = -0.05 mag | 0.561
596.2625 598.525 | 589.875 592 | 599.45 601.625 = -0.03 mag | 0.587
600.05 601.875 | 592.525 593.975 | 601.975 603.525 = 0.02 mag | 0.603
